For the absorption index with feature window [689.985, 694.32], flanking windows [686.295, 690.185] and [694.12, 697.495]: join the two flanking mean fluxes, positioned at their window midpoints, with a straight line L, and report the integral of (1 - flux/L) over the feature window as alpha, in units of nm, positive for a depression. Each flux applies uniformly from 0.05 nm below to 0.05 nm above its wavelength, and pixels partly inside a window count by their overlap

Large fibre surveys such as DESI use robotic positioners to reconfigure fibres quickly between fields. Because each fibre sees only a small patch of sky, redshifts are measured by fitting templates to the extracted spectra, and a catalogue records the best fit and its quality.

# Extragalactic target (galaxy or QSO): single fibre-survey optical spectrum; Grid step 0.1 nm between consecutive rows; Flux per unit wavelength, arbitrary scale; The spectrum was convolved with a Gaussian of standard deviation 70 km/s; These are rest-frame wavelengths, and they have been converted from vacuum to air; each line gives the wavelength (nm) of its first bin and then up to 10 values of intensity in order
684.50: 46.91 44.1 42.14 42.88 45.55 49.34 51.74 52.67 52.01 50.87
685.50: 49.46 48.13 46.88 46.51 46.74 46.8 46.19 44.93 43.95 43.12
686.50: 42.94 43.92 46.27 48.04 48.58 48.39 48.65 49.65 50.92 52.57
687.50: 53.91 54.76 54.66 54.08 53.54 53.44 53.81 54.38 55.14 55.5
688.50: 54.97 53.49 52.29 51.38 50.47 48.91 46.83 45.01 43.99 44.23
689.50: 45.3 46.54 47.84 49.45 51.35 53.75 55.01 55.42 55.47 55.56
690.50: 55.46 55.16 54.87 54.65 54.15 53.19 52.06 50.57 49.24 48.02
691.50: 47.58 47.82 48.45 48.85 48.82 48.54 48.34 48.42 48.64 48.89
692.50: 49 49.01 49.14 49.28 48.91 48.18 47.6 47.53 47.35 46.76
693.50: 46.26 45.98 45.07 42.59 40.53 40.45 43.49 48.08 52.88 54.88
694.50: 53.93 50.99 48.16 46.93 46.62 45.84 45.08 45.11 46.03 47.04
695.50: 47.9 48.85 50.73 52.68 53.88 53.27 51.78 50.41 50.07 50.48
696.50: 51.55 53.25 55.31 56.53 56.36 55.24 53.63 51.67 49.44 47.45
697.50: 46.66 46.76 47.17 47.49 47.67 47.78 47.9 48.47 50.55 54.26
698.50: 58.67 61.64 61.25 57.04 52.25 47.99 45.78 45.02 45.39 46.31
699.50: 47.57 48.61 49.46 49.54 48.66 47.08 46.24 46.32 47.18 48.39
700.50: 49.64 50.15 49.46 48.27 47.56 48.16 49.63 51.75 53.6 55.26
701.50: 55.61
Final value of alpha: 0.08 nm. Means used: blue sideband 50.1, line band 49.4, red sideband 50.6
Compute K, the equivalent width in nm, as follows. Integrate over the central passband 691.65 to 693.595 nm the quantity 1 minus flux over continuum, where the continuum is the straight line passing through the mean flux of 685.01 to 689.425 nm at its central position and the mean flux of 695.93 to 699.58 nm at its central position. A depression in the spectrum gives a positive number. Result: 0.083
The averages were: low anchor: 49.7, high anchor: 51.1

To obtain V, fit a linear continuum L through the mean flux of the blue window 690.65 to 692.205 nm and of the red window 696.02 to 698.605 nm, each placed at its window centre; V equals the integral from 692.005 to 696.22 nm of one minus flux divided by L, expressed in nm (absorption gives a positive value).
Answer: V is 0.22 nm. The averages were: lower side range 50.3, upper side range 51.3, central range 48.1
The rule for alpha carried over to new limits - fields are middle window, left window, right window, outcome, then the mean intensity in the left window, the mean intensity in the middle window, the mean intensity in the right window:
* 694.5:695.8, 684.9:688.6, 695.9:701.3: 0.06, 49.9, 47.9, 50.4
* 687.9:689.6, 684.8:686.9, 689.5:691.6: -0.01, 47.2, 50.5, 52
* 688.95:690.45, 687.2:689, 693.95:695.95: 0.07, 53.3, 49.6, 48.5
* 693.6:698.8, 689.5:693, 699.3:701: -0.09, 50.7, 50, 48.1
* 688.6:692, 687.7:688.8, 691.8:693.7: 0.05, 54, 50.6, 48.1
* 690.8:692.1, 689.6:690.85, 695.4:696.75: 0.08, 53.4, 49.9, 51.4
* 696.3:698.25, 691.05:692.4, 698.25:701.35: -0.03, 48.9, 50.6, 50.1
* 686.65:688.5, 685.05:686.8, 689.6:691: -0.09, 47.3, 52.1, 53.4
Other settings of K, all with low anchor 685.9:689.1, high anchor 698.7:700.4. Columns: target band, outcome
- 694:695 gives 0.01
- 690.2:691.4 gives -0.09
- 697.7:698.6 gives -0.04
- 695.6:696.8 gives -0.08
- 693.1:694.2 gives 0.10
